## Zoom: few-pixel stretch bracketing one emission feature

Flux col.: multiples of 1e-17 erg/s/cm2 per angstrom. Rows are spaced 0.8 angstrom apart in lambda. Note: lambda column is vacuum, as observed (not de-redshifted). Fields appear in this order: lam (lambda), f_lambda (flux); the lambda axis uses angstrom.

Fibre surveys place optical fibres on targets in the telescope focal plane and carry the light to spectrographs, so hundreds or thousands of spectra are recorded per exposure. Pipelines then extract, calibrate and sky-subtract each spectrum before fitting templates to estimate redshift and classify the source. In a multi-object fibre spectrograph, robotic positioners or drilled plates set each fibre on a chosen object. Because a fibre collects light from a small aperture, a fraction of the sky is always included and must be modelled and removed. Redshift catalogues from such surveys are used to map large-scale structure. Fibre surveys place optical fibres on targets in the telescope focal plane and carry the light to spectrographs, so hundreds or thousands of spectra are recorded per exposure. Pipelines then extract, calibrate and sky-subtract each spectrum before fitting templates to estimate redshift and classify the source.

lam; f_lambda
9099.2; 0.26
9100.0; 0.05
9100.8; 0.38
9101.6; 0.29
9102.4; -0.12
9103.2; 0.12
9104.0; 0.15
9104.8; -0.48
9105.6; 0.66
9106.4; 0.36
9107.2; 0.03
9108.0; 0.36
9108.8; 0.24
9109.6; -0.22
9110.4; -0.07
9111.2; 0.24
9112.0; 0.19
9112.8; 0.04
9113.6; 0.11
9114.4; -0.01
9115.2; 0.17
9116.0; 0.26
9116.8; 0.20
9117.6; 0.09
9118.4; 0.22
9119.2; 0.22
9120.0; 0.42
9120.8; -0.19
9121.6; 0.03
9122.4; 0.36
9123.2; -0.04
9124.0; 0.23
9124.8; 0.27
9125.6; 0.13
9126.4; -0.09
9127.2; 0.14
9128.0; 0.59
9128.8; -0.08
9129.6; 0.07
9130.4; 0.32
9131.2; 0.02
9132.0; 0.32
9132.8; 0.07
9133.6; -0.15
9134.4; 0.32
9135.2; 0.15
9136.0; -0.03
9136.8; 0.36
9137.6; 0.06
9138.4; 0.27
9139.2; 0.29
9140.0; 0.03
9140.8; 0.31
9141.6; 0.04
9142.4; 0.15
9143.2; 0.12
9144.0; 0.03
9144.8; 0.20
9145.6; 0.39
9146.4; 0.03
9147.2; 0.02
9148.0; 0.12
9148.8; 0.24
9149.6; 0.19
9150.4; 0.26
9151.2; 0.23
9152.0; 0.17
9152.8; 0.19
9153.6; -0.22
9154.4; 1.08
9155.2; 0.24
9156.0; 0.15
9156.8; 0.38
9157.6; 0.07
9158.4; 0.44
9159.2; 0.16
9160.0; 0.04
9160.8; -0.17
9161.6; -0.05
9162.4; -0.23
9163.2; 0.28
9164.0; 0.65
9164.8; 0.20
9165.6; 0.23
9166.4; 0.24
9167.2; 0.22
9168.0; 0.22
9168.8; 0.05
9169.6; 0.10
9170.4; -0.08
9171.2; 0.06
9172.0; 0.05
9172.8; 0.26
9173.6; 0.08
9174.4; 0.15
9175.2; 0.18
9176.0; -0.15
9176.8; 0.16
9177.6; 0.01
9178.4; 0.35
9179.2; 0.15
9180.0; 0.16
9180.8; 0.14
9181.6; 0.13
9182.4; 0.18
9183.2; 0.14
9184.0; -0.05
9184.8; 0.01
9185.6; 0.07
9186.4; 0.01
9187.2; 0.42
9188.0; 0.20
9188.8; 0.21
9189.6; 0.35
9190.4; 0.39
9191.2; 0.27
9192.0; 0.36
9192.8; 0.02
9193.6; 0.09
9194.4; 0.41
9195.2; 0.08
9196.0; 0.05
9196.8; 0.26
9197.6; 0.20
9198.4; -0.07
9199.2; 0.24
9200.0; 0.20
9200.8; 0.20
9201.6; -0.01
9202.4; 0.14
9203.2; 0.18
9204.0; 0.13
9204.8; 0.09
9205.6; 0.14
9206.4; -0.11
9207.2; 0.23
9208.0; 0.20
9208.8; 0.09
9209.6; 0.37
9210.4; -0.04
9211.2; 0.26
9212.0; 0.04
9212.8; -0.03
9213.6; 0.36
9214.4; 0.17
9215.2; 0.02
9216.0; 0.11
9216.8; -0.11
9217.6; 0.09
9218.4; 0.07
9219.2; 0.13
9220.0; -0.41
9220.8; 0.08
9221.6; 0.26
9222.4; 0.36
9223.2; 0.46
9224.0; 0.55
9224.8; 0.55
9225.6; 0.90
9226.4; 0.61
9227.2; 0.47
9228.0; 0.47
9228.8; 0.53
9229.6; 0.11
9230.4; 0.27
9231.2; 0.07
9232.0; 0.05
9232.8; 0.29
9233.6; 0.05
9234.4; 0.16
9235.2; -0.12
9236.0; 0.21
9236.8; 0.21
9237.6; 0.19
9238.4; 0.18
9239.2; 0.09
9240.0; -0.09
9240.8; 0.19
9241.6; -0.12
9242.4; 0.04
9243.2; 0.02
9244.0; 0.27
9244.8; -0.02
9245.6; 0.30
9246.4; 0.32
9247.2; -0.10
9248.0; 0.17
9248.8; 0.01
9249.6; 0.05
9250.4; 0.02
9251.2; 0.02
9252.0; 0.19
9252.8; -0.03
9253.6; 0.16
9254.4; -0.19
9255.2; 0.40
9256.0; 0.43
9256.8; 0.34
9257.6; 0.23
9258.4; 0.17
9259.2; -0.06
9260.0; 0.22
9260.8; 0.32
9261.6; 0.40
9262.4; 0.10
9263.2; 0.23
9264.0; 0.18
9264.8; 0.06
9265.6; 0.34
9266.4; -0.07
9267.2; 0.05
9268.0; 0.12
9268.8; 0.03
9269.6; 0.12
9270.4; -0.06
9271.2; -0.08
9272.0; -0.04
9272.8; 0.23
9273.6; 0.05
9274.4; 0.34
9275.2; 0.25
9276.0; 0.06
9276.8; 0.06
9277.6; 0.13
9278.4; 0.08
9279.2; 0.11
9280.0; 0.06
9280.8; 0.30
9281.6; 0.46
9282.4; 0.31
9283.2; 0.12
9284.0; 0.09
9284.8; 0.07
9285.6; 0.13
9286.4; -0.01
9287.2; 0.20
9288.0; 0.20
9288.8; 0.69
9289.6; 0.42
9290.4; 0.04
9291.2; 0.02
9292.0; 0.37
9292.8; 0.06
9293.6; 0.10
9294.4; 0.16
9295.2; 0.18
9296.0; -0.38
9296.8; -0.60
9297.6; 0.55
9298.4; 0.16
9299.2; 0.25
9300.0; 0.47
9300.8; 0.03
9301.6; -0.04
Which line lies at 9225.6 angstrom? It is H-beta 4861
